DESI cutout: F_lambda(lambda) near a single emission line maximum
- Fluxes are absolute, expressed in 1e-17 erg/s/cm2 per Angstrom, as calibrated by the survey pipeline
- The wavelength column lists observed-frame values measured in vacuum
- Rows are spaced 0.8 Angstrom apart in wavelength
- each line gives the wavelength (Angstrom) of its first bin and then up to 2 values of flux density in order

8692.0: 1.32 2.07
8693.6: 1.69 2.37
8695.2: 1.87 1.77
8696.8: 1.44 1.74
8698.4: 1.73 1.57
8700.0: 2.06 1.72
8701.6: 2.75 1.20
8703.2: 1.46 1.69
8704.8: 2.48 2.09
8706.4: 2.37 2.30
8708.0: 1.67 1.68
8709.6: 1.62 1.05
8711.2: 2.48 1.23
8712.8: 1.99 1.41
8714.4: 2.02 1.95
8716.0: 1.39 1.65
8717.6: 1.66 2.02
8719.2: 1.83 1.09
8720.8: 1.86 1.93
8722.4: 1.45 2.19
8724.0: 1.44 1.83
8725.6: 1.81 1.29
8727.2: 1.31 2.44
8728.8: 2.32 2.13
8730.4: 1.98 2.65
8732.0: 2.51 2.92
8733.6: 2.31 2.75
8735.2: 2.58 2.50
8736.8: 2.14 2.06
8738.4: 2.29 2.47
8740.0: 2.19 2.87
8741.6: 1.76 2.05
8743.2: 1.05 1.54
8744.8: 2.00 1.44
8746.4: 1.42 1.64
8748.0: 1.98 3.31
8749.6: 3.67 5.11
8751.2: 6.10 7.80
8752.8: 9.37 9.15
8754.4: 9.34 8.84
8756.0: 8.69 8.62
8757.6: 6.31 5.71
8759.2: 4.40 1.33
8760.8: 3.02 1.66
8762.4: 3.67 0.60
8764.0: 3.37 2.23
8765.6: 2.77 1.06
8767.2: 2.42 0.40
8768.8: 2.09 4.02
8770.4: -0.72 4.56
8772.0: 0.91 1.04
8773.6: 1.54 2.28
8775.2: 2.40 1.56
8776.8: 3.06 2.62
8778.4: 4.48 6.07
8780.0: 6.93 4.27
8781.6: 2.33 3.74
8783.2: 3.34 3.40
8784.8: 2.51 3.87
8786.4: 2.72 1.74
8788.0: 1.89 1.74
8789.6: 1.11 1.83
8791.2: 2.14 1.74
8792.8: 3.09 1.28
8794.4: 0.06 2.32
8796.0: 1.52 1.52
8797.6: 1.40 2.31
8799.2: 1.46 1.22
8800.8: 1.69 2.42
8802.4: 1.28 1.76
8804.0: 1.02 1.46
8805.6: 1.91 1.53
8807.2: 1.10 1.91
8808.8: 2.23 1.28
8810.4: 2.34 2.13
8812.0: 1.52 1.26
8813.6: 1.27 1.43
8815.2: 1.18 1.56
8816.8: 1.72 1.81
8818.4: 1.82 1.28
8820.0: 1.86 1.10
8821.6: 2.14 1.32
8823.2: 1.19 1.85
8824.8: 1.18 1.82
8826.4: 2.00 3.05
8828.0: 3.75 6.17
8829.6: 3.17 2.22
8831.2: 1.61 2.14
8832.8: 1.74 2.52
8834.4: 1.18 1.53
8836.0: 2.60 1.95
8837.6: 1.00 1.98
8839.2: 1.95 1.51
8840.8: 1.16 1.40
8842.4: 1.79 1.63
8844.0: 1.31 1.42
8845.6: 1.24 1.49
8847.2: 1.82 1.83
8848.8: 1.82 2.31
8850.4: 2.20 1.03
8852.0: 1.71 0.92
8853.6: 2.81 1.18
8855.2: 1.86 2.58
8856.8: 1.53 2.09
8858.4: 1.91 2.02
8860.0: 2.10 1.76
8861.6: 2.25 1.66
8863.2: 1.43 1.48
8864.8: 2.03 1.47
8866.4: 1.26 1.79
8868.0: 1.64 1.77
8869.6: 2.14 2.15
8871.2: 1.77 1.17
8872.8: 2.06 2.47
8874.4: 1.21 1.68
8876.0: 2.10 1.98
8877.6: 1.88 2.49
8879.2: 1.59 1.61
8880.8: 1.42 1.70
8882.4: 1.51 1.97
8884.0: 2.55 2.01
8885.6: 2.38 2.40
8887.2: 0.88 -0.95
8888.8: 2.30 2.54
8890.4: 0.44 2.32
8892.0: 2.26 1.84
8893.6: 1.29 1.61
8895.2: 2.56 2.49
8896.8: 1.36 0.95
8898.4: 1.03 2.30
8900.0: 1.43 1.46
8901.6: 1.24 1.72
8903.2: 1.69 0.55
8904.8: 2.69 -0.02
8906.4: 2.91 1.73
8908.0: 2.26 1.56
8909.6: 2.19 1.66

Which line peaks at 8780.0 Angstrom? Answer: [N II] 6583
